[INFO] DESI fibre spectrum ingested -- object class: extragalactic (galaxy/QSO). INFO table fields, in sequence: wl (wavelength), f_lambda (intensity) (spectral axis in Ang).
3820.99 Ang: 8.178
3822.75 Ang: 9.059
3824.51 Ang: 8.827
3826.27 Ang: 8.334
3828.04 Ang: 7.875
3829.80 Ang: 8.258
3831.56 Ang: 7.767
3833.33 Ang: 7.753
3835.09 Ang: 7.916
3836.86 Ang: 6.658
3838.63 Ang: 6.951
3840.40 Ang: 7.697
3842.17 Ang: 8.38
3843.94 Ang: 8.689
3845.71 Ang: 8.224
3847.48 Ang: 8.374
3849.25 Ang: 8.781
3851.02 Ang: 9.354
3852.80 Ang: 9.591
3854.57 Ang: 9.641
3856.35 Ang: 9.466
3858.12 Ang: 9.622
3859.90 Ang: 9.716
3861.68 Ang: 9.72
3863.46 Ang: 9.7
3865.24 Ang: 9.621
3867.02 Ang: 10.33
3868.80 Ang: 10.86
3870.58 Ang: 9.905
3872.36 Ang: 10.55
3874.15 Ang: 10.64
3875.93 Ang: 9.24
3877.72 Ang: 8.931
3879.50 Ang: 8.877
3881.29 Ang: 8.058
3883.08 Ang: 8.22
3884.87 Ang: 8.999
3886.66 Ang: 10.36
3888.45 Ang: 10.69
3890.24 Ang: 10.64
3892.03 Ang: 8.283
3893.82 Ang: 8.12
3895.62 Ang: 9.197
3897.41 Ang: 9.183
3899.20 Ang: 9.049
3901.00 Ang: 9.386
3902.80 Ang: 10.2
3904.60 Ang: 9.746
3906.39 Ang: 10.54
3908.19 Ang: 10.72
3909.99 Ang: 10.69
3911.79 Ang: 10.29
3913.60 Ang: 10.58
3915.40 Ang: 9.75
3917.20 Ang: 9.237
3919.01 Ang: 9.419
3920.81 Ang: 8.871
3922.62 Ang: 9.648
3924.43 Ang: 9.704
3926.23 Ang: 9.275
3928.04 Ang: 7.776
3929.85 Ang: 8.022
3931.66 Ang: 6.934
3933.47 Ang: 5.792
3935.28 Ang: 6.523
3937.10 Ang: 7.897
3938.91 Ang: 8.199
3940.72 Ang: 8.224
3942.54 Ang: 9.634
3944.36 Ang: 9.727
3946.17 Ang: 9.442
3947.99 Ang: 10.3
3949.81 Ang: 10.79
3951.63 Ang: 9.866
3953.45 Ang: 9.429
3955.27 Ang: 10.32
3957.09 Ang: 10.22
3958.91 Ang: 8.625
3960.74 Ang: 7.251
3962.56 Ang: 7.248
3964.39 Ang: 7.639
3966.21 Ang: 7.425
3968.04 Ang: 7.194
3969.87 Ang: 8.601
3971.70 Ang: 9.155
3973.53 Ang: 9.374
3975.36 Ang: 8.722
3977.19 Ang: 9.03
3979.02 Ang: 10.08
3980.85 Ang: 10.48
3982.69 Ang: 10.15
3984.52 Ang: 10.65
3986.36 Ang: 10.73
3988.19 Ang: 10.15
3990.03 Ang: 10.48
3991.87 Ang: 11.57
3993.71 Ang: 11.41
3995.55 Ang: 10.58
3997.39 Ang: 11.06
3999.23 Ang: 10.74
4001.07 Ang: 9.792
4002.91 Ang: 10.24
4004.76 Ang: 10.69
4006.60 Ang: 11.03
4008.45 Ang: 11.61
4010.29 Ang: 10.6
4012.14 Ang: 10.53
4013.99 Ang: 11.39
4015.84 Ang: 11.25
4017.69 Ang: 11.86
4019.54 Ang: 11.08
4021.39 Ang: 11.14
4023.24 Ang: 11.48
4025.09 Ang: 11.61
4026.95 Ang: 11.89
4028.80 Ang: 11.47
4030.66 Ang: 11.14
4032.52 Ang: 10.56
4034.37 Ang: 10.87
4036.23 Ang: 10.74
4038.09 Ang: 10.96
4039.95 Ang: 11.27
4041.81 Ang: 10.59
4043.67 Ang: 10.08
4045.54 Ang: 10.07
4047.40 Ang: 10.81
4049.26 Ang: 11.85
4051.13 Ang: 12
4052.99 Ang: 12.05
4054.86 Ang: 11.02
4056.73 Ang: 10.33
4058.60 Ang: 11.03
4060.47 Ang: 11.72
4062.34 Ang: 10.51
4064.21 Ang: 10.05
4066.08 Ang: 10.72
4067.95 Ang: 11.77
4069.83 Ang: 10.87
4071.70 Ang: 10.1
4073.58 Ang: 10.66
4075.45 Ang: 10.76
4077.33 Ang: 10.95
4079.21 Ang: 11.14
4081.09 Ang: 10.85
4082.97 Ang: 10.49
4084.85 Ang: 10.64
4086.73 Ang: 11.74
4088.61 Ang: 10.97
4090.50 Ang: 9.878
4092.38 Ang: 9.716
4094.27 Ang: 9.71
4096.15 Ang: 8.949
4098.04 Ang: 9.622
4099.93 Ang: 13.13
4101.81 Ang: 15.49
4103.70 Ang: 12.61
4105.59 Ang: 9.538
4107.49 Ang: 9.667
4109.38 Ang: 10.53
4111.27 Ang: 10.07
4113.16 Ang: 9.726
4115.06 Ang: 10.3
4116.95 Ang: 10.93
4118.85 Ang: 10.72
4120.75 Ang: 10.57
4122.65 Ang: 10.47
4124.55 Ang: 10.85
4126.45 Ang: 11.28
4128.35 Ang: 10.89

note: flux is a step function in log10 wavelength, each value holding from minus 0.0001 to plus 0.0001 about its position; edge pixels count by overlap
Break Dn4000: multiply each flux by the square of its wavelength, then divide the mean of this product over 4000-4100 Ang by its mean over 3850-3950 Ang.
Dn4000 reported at 1.3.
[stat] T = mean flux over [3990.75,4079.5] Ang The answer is 11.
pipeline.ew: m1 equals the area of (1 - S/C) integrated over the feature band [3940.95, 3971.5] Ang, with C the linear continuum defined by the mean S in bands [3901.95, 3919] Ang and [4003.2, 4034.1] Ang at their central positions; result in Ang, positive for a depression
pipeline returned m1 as 4.7 Ang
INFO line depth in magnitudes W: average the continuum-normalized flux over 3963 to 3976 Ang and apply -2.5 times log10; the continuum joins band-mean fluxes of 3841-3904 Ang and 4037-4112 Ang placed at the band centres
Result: 0.22 mag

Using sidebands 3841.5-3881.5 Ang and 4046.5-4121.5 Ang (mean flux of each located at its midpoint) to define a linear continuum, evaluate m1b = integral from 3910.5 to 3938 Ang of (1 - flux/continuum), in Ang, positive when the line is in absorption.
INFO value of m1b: 3.2 Ang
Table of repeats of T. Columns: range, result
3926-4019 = 9.54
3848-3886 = 9.51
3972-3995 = 10.2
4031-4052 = 10.9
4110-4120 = 10.4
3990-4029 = 11.1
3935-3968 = 8.82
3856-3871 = 9.9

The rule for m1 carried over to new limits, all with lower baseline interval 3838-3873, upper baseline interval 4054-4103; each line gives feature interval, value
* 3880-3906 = 0.6 Ang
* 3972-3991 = 0.4 Ang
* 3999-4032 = -2.1 Ang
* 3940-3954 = 0.3 Ang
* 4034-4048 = -0.1 Ang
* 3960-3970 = 2.6 Ang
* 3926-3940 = 3.4 Ang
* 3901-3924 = -0.6 Ang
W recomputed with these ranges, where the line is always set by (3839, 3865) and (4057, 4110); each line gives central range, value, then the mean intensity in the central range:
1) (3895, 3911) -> -0.05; 9.88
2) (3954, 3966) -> 0.16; 8.51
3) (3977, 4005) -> -0.04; 10.5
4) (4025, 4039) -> -0.07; 11.1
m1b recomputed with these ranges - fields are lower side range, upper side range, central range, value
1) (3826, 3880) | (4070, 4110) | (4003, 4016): -1.0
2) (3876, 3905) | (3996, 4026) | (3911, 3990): 8.3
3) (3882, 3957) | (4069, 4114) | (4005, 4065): -4.8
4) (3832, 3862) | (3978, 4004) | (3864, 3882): -1.6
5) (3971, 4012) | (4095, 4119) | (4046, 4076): -0.9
